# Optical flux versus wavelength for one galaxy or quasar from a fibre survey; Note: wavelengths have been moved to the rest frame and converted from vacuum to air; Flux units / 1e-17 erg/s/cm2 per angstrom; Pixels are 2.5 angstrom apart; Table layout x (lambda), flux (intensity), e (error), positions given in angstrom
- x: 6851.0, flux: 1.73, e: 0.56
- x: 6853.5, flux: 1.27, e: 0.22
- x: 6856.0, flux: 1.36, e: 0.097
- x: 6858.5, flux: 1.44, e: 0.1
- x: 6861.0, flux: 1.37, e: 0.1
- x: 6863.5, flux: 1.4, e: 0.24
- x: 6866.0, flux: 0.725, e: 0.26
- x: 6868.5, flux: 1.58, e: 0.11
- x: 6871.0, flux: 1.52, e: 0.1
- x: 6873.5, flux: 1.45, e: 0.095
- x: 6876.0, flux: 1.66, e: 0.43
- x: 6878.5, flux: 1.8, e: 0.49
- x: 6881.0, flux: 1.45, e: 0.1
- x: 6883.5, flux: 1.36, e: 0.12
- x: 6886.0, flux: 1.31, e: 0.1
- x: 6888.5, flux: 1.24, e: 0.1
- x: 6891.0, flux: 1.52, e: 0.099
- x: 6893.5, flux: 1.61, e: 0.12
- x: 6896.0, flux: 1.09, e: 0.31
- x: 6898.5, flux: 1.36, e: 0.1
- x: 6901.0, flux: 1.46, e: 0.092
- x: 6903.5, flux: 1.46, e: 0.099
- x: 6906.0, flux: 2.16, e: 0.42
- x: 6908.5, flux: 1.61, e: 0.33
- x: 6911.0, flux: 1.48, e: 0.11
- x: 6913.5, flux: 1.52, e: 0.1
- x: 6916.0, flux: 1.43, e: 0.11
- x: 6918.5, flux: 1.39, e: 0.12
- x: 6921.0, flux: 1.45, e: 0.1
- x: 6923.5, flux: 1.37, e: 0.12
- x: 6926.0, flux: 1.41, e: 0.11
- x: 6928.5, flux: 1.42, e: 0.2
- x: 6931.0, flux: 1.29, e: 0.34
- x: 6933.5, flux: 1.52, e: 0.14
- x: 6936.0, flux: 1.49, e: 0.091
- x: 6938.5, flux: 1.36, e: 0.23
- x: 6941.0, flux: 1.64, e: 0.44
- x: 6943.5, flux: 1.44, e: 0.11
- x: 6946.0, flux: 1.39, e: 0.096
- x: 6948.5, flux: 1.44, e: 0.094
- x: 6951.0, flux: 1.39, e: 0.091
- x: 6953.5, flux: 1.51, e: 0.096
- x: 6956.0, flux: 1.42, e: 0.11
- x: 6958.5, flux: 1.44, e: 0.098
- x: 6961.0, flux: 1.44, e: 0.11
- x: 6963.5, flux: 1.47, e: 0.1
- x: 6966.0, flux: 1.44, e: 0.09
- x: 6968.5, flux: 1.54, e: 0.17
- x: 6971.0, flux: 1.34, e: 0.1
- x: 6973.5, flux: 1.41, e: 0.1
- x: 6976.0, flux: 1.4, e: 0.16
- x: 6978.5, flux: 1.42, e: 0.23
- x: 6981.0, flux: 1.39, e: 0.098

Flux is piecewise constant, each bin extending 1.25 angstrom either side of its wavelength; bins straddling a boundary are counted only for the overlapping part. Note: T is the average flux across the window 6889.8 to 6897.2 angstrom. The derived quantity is 1.41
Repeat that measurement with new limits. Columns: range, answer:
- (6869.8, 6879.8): 1.61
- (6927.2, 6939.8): 1.42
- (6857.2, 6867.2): 1.24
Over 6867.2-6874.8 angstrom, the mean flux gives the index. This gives 1.51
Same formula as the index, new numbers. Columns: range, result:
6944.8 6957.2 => 1.43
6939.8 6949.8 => 1.48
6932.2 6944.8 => 1.49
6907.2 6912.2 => 1.55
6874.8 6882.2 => 1.64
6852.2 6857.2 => 1.32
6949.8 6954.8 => 1.45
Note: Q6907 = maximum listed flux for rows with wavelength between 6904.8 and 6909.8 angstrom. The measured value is 2.16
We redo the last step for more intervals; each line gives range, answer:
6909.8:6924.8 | 1.52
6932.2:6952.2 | 1.64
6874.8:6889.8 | 1.8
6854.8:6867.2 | 1.44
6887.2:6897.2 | 1.61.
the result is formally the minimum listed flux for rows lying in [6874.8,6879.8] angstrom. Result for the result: 1.66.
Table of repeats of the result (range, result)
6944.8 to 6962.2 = 1.39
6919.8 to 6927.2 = 1.37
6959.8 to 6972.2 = 1.34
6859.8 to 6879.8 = 0.725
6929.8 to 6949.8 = 1.29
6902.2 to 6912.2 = 1.46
